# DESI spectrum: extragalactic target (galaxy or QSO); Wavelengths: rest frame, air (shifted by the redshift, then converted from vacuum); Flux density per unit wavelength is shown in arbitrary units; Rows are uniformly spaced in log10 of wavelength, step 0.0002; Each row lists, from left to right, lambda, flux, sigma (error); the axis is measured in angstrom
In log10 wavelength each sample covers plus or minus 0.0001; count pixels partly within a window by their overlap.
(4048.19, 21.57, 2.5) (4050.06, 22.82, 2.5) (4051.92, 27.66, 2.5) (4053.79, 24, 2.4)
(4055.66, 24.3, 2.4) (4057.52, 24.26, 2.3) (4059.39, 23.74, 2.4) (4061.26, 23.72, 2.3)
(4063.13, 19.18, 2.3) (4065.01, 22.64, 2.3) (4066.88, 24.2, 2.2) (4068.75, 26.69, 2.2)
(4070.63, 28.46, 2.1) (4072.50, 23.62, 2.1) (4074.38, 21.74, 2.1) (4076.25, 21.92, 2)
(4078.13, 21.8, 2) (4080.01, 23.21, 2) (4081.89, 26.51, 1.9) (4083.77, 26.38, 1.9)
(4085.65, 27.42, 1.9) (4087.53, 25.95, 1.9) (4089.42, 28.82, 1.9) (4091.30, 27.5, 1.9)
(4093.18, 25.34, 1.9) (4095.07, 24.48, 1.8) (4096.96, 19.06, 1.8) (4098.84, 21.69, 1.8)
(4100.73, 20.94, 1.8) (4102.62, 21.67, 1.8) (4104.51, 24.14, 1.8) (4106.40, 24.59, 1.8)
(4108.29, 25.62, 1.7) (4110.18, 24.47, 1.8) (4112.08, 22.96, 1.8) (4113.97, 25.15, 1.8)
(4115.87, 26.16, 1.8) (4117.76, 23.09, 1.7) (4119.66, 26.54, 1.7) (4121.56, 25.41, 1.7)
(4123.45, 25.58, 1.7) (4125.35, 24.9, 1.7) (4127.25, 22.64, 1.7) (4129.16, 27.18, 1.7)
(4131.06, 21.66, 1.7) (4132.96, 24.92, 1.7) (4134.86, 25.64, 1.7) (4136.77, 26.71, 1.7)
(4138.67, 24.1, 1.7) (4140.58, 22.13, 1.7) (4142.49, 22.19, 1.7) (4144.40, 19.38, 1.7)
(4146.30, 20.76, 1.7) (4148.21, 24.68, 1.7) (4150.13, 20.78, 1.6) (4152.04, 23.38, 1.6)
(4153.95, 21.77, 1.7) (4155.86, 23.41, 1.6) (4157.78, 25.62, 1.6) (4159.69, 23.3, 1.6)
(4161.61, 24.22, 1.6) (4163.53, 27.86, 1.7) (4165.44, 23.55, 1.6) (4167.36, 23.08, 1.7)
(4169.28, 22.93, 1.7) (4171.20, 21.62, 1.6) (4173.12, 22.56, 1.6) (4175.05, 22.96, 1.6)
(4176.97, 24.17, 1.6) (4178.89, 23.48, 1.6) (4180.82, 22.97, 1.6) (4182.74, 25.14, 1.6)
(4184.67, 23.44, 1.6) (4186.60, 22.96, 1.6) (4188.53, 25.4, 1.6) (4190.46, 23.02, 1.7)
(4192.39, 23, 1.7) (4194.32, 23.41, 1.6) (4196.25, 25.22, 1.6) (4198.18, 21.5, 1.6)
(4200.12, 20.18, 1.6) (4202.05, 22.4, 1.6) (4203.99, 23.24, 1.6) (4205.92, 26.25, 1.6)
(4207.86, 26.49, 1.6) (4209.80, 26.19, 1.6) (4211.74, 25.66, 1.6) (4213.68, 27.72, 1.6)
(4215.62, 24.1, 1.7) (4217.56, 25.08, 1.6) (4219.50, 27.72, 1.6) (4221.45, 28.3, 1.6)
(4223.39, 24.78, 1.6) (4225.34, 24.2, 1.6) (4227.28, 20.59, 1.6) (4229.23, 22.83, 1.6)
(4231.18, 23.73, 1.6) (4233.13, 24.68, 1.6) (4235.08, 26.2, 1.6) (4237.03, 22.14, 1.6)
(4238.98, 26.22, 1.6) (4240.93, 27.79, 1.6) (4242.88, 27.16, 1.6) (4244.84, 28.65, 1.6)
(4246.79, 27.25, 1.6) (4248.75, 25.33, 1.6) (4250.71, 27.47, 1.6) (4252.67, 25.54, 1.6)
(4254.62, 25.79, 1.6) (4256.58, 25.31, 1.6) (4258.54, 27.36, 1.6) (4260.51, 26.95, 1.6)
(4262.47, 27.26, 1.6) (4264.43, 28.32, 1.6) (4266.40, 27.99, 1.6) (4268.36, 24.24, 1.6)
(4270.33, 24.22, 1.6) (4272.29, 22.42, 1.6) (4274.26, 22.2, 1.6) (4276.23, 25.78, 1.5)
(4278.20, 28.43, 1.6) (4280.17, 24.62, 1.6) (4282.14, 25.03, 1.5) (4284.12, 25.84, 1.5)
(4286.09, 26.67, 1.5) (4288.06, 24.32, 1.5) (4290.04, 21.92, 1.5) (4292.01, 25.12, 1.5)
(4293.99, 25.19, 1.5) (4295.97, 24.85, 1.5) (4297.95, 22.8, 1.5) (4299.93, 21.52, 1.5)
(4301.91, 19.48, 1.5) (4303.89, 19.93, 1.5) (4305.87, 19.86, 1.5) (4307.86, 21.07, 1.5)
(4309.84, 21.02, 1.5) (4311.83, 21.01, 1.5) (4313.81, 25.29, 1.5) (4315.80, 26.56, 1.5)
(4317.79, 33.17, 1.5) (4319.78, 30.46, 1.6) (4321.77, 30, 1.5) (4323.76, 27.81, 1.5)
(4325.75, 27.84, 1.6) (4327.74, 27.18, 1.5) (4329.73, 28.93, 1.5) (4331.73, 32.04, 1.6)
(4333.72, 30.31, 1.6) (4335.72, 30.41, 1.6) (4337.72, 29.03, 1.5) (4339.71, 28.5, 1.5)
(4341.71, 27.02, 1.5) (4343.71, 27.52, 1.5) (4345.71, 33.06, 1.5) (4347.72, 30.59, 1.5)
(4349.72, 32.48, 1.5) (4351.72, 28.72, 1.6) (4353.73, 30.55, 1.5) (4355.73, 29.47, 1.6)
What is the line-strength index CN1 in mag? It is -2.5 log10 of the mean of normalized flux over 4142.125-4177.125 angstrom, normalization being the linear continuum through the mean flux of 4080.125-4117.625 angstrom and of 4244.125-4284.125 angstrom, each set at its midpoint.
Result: 0.093 mag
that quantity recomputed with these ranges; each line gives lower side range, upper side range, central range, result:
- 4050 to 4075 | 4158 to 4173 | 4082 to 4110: -0.025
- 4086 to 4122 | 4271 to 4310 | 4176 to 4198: 0.011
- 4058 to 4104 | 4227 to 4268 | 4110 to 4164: 0.032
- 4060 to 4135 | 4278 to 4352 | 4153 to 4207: 0.071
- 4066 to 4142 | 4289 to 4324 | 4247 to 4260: -0.083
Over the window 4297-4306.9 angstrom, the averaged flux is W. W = 20.7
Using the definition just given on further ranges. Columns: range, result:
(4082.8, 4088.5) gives 26.6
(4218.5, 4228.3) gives 25.1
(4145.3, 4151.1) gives 22.1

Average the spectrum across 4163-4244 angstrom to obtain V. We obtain 24.3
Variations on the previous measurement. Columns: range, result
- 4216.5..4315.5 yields 24.8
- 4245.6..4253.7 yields 26.5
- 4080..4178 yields 24.1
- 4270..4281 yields 24.6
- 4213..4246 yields 25.4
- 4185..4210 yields 23.7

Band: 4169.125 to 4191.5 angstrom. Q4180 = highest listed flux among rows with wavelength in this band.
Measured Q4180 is 25.4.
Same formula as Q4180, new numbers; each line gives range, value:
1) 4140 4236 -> 28.3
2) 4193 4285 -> 28.65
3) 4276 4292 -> 28.43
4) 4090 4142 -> 27.5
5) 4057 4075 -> 28.46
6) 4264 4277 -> 28.32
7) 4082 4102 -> 28.82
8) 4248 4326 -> 33.17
